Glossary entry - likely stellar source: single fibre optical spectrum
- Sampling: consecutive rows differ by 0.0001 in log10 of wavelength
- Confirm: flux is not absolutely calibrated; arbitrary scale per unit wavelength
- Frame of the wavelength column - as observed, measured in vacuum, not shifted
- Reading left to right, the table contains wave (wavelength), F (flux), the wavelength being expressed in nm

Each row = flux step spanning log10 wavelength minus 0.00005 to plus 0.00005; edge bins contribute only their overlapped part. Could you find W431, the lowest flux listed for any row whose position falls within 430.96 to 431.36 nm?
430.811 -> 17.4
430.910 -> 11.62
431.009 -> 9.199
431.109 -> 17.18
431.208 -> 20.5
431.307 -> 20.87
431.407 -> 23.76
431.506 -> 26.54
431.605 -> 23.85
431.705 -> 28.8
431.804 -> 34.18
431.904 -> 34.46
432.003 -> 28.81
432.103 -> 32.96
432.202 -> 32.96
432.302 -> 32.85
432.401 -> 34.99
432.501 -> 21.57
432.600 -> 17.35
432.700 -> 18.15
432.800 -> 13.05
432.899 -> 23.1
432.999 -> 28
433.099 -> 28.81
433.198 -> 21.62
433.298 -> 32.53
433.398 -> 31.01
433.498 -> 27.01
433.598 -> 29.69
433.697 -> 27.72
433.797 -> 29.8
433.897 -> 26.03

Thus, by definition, 9.199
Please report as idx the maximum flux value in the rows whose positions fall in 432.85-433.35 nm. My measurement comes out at 32.53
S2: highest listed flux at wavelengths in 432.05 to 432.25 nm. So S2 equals 32.96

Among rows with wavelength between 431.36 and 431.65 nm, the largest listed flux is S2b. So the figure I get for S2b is 26.54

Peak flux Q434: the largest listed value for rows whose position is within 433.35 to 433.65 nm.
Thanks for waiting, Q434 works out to 31.01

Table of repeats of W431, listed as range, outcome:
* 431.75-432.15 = 28.81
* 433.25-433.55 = 27.01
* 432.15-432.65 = 17.35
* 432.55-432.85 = 13.05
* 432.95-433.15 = 28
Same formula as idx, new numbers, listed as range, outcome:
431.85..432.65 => 34.99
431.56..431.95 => 34.46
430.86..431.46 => 23.76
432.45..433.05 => 28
